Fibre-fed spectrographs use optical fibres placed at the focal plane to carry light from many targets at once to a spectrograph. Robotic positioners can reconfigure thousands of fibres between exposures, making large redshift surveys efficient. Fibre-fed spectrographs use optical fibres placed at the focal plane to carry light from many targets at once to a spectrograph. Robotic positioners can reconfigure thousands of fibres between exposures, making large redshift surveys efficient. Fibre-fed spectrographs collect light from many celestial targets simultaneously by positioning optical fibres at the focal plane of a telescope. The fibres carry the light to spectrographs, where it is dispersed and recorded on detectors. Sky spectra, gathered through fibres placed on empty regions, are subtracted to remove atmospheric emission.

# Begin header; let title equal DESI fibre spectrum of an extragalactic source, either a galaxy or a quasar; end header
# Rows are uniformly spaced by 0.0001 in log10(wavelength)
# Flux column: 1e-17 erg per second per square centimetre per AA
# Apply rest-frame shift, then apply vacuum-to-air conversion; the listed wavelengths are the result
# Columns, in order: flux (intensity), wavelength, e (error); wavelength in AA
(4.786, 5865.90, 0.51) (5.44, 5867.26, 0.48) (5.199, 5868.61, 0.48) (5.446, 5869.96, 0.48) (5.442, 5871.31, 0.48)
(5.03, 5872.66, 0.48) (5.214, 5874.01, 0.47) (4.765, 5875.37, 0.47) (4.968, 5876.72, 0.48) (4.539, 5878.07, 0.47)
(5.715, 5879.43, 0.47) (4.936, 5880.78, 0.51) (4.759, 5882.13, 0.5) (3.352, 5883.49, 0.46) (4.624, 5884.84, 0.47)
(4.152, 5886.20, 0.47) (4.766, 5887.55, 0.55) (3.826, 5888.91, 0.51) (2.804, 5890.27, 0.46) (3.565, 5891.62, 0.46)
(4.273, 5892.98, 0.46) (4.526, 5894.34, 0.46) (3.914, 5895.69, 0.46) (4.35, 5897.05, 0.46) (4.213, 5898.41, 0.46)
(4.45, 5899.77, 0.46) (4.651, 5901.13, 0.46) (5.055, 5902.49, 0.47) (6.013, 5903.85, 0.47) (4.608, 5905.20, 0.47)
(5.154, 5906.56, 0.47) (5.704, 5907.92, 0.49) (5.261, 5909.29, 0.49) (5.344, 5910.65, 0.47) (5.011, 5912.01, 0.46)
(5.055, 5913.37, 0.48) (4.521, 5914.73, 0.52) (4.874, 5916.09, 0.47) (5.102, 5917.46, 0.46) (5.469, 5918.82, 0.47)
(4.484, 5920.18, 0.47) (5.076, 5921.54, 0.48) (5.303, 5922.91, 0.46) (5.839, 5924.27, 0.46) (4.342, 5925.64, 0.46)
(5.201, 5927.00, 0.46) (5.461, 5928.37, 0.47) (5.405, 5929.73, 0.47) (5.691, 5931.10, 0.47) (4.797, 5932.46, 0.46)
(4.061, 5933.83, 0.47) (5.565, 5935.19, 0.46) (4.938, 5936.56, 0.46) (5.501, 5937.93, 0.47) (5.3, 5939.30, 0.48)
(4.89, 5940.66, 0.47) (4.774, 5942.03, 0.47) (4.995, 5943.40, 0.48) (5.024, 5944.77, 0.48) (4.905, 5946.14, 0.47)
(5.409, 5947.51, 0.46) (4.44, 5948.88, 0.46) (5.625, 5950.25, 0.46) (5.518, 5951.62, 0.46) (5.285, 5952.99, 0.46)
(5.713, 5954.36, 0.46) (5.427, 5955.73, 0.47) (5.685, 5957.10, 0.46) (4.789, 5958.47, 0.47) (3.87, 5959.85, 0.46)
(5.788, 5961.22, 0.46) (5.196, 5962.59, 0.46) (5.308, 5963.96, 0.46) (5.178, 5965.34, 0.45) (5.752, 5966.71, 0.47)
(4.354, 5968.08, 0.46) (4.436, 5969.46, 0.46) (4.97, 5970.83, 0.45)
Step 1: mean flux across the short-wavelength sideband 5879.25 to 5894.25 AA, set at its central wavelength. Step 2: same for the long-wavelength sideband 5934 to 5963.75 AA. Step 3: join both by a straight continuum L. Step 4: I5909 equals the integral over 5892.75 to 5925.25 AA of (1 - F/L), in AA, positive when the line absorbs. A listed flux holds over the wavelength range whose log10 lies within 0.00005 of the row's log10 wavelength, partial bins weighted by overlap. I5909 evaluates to -2.7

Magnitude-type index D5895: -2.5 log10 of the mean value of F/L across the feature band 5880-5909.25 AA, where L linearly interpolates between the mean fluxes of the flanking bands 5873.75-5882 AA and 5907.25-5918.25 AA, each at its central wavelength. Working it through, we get 0.13 mag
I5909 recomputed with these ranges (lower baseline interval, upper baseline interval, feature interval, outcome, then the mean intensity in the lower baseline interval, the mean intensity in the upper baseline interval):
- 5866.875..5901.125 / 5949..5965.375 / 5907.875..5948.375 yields -0.97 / 4.56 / 5.26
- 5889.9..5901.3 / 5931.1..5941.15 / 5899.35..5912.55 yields -2.43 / 4.09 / 5.06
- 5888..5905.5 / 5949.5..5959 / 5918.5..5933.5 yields -0.80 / 4.33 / 5.44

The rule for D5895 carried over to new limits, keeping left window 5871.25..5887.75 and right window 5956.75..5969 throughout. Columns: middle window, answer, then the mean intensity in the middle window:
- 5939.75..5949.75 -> 0.014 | 4.94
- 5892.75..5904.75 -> 0.050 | 4.62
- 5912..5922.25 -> -0.009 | 4.95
